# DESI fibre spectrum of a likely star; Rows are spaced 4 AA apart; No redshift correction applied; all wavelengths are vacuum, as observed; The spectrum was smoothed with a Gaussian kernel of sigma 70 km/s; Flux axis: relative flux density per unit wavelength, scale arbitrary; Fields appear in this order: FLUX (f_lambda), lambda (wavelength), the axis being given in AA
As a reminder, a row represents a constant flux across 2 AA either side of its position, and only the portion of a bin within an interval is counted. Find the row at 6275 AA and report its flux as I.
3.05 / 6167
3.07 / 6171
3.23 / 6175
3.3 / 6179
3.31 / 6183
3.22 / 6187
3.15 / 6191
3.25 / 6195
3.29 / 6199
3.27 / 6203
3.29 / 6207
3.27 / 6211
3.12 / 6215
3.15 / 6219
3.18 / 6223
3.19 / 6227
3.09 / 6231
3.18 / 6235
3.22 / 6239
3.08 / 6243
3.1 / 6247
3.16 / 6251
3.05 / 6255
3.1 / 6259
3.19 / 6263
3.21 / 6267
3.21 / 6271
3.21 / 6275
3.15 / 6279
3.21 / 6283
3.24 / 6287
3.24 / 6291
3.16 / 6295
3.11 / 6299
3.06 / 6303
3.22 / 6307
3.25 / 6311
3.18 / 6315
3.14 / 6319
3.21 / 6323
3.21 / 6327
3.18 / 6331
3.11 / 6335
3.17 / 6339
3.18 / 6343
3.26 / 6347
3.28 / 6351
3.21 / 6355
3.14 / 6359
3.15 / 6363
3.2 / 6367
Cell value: 3.21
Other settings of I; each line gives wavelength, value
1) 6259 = 3.1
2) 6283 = 3.21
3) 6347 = 3.26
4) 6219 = 3.15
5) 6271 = 3.21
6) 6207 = 3.29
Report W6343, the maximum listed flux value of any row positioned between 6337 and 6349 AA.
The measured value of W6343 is 3.26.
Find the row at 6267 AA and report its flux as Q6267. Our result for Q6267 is 3.21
